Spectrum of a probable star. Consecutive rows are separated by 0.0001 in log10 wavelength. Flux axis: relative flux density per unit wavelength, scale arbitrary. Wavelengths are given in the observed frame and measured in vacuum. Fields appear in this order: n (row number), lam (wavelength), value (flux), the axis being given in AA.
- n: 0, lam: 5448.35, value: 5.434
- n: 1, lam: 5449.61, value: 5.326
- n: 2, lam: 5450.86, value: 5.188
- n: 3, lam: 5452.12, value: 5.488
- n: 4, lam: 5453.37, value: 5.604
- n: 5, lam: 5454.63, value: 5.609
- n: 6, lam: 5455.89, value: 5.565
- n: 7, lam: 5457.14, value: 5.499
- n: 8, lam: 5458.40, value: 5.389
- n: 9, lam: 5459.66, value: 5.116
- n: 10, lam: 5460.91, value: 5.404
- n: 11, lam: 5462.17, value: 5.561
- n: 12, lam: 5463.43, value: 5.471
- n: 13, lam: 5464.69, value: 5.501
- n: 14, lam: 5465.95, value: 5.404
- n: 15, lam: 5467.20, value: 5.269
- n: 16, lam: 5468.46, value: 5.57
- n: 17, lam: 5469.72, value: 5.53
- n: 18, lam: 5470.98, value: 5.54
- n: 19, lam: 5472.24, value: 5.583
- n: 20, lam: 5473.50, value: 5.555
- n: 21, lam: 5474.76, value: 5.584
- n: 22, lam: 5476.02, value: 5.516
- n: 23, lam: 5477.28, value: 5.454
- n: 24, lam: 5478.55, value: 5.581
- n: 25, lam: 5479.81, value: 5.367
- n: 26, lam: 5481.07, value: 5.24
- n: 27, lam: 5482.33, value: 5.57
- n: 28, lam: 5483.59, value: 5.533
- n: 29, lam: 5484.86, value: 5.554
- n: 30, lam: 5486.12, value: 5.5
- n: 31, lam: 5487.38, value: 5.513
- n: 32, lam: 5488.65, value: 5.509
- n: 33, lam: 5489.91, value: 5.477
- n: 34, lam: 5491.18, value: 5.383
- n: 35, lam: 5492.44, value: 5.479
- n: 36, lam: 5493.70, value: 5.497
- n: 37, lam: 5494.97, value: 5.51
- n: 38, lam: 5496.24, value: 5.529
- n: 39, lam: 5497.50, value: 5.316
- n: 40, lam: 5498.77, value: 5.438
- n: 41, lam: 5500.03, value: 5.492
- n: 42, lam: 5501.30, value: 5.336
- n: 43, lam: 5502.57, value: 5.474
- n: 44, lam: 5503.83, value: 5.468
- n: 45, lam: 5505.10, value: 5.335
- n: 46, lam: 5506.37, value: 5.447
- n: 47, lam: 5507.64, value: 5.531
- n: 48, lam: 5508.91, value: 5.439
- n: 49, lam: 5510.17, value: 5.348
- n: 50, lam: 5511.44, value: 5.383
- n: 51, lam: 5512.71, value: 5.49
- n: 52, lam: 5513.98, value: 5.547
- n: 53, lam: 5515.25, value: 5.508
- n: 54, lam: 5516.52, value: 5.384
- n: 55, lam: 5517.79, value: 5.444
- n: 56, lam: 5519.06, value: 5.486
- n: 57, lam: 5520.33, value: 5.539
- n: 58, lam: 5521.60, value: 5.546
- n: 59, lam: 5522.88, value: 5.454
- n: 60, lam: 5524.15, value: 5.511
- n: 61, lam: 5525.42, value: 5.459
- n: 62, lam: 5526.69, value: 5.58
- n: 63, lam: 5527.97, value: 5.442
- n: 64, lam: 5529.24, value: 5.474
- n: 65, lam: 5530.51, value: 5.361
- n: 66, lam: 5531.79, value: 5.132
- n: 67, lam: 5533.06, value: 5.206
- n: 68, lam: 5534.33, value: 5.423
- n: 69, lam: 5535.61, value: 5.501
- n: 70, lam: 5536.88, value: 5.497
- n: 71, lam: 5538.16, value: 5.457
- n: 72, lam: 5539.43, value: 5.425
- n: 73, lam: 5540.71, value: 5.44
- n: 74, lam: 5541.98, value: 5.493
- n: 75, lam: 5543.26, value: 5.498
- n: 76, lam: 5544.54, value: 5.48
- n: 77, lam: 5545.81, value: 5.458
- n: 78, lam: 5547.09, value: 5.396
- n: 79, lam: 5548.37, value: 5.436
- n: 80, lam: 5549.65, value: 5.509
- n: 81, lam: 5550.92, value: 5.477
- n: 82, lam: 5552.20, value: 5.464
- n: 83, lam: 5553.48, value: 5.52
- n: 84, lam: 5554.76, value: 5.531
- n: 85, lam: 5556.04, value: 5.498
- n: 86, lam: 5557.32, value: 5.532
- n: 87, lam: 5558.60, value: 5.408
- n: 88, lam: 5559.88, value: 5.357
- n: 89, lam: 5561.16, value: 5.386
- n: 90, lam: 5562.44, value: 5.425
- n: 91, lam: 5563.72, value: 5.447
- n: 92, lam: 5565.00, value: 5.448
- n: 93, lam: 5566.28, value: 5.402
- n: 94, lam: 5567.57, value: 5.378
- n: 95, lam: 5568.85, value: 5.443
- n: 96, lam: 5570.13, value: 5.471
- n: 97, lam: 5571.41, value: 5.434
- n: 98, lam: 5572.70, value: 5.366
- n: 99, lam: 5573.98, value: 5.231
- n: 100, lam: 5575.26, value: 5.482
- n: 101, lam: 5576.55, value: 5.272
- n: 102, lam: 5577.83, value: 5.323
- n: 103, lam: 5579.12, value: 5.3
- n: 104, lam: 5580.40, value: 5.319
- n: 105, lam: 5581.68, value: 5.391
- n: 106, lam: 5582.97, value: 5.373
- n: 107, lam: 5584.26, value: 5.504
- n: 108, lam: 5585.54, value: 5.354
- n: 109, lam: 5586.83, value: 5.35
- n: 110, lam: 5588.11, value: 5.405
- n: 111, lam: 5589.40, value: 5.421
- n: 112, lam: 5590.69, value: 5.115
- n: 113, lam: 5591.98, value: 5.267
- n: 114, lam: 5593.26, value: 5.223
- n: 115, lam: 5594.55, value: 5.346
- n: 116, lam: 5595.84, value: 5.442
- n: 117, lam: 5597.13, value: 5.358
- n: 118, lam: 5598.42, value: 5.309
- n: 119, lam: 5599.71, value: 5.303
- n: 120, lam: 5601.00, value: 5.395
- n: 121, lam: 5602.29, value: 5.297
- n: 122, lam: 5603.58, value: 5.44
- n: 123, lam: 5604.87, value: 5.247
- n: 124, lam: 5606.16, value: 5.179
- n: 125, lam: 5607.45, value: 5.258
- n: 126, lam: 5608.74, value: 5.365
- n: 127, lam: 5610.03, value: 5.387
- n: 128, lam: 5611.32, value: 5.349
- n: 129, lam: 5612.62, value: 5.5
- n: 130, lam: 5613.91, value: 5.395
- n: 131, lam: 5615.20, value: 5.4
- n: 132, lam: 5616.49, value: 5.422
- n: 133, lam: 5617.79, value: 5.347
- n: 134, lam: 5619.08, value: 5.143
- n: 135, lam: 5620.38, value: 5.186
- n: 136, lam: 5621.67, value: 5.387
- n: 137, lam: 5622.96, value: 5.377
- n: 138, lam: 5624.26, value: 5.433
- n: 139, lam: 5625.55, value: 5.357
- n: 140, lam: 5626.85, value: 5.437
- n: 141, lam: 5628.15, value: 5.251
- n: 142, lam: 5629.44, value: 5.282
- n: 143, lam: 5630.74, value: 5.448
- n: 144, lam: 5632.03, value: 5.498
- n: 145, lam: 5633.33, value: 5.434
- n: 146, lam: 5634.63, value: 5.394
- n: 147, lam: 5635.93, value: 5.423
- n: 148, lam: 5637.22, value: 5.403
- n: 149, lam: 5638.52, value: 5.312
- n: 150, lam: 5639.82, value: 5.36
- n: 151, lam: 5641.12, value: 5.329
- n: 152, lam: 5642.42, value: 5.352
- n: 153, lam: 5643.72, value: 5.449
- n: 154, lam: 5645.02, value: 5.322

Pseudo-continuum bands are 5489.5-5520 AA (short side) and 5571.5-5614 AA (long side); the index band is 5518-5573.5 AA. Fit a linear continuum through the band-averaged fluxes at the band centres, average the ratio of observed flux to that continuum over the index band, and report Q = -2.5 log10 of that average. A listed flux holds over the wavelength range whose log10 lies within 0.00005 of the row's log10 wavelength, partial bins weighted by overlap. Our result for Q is -0.009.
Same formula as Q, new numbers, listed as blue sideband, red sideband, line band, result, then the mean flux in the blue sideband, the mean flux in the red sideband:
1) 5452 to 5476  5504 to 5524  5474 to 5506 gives 0.00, 5.49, 5.46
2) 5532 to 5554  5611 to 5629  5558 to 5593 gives 0.01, 5.45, 5.35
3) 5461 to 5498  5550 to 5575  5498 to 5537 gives 0.00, 5.49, 5.44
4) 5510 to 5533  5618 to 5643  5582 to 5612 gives 0.01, 5.44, 5.36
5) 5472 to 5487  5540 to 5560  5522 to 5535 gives 0.02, 5.5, 5.47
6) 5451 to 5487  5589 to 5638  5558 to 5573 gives 0.00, 5.48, 5.35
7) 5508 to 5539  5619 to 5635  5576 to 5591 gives 0.01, 5.44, 5.36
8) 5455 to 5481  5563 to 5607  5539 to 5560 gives -0.02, 5.47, 5.35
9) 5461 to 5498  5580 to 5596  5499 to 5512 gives 0.00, 5.49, 5.34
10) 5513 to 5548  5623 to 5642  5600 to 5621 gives 0.01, 5.45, 5.38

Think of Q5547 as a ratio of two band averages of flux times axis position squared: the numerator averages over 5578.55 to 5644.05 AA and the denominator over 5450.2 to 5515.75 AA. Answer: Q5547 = 1.03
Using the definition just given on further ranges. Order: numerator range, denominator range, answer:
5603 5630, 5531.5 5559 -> 1.01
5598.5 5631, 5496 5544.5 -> 1.02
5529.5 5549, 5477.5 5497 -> 1.01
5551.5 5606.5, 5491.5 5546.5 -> 1.01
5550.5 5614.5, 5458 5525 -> 1.02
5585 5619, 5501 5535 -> 1.01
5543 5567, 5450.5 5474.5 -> 1.03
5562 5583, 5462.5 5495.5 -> 1.01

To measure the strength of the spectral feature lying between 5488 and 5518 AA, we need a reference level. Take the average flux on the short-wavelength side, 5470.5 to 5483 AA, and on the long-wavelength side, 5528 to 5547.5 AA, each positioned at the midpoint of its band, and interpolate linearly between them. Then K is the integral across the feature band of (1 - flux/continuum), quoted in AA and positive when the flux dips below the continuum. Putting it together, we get 0.1 AA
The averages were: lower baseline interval 5.5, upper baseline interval 5.42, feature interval 5.45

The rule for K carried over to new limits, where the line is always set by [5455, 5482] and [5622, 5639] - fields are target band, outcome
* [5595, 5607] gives 0.2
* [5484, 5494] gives -0.1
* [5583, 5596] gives 0.2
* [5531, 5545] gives 0.1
